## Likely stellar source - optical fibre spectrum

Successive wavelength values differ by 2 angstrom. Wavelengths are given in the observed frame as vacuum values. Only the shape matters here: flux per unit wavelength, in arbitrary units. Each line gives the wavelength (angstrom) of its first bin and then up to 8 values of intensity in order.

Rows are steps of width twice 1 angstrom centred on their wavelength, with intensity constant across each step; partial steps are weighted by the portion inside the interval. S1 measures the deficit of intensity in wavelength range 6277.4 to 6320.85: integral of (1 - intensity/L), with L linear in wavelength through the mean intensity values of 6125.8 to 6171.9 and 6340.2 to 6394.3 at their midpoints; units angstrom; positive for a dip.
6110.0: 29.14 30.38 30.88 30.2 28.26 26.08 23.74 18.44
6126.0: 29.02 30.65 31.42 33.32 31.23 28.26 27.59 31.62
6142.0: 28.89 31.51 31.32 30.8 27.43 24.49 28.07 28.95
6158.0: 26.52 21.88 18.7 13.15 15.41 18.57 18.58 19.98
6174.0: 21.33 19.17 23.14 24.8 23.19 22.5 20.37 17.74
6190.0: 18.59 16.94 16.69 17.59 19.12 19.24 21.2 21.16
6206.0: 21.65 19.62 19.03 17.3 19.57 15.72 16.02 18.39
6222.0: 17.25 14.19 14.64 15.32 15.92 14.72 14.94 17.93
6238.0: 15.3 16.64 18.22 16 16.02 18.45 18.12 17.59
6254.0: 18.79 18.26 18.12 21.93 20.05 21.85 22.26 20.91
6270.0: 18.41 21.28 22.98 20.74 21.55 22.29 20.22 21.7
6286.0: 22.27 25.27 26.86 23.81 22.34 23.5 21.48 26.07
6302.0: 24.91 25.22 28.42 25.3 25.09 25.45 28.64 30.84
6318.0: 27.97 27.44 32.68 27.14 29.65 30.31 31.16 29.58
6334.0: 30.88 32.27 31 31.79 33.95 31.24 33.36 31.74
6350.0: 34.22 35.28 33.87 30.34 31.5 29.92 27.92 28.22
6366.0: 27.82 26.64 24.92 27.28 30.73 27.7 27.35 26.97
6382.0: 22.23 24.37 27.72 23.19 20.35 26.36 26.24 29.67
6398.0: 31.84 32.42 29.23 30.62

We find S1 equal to 4.7 angstrom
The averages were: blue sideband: 26.2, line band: 24.9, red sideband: 28.6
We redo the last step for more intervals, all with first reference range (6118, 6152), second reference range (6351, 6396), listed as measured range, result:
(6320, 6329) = -0.6 angstrom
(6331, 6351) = -3.0 angstrom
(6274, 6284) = 2.4 angstrom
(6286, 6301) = 2.1 angstrom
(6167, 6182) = 4.0 angstrom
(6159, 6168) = 3.5 angstrom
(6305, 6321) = 0.3 angstrom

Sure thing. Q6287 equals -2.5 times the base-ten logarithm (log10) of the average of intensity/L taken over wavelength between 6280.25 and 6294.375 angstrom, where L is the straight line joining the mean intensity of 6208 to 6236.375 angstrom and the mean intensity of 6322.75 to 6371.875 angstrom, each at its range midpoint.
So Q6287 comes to 0.03 mag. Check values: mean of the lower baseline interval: 16.6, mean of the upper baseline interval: 30.6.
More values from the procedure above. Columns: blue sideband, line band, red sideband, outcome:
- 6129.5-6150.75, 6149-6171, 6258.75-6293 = 0.31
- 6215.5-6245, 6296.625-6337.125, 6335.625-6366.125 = -0.03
